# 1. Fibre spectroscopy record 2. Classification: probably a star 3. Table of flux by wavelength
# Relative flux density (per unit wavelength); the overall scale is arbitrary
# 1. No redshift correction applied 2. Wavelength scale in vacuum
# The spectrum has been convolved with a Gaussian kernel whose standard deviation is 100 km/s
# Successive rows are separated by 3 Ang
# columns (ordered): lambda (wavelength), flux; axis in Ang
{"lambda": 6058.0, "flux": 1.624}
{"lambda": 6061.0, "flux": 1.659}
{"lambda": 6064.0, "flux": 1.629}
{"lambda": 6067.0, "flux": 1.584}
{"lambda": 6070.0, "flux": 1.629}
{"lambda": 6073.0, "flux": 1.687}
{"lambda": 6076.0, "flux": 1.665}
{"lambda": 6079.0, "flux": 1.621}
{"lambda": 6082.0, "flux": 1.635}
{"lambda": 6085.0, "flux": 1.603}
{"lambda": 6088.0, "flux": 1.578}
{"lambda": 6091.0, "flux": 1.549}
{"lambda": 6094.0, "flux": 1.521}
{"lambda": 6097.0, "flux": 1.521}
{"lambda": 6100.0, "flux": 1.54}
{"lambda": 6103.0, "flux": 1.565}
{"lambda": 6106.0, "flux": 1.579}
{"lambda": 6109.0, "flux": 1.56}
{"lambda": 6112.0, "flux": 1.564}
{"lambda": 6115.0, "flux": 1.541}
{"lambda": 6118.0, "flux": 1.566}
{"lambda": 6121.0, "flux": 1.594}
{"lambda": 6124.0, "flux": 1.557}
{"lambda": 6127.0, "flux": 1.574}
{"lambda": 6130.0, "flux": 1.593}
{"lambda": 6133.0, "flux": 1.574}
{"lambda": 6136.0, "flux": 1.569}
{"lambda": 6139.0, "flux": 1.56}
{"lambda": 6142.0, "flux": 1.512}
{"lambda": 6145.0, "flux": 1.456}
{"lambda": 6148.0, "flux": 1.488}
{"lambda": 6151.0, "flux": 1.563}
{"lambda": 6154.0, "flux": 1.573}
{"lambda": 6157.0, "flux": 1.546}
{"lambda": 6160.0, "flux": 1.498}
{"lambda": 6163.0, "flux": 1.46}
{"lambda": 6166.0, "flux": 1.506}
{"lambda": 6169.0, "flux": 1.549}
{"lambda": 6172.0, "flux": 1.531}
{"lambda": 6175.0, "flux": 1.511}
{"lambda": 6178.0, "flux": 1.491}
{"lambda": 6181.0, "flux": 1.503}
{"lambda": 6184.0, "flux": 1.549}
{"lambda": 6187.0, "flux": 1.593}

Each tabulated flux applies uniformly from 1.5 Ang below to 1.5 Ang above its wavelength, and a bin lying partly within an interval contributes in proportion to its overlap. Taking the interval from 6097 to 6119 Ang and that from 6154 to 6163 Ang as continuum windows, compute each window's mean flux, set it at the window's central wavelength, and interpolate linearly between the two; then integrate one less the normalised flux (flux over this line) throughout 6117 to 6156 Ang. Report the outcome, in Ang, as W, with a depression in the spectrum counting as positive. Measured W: -0.4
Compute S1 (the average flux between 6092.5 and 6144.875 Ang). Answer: 1.56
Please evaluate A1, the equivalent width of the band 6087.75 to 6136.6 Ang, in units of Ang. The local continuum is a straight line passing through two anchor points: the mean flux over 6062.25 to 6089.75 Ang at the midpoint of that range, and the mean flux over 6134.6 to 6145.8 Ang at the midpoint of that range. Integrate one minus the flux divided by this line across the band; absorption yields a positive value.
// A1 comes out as 0.3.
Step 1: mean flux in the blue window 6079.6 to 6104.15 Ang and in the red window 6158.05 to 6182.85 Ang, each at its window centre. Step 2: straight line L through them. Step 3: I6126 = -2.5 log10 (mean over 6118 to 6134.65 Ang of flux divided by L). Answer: -0.026 mag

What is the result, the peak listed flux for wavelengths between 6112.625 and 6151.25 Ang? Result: 1.594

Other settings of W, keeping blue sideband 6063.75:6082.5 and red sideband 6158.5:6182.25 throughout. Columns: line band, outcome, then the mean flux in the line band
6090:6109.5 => 0.6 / 1.55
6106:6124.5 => 0.2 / 1.57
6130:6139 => -0.1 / 1.57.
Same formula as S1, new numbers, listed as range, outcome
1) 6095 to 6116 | 1.55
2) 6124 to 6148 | 1.55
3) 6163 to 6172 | 1.52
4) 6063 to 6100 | 1.6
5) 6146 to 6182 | 1.52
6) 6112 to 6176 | 1.54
